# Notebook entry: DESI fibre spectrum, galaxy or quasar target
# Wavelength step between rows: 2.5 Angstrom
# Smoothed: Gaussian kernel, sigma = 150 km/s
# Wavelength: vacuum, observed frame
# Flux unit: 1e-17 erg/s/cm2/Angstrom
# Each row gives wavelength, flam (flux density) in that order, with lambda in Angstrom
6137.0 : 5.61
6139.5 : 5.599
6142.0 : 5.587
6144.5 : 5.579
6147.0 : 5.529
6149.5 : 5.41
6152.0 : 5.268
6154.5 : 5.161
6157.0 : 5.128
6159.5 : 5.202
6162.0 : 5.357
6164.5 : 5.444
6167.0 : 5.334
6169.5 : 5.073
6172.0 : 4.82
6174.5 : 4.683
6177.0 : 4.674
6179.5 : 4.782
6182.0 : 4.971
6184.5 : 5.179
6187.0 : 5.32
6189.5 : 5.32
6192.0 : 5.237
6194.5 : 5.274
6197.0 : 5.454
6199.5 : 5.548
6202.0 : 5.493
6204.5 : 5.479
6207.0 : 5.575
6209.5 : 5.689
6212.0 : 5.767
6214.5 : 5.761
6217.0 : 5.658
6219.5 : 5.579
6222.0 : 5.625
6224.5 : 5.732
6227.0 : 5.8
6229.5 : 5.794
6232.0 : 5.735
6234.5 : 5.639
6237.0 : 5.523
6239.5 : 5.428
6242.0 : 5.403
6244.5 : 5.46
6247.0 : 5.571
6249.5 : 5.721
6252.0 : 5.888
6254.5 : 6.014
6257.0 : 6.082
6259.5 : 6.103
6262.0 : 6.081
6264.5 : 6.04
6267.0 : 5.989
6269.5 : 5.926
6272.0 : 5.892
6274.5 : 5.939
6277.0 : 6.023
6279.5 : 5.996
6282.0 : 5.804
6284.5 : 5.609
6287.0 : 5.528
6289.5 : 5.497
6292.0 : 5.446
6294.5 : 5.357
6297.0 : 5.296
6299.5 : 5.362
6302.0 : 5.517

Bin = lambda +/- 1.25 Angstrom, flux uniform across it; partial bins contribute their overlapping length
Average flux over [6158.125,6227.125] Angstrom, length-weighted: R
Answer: 5.34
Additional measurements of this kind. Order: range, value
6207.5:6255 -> 5.67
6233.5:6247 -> 5.5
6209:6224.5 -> 5.68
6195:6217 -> 5.59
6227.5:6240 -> 5.65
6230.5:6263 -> 5.74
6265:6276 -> 5.95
